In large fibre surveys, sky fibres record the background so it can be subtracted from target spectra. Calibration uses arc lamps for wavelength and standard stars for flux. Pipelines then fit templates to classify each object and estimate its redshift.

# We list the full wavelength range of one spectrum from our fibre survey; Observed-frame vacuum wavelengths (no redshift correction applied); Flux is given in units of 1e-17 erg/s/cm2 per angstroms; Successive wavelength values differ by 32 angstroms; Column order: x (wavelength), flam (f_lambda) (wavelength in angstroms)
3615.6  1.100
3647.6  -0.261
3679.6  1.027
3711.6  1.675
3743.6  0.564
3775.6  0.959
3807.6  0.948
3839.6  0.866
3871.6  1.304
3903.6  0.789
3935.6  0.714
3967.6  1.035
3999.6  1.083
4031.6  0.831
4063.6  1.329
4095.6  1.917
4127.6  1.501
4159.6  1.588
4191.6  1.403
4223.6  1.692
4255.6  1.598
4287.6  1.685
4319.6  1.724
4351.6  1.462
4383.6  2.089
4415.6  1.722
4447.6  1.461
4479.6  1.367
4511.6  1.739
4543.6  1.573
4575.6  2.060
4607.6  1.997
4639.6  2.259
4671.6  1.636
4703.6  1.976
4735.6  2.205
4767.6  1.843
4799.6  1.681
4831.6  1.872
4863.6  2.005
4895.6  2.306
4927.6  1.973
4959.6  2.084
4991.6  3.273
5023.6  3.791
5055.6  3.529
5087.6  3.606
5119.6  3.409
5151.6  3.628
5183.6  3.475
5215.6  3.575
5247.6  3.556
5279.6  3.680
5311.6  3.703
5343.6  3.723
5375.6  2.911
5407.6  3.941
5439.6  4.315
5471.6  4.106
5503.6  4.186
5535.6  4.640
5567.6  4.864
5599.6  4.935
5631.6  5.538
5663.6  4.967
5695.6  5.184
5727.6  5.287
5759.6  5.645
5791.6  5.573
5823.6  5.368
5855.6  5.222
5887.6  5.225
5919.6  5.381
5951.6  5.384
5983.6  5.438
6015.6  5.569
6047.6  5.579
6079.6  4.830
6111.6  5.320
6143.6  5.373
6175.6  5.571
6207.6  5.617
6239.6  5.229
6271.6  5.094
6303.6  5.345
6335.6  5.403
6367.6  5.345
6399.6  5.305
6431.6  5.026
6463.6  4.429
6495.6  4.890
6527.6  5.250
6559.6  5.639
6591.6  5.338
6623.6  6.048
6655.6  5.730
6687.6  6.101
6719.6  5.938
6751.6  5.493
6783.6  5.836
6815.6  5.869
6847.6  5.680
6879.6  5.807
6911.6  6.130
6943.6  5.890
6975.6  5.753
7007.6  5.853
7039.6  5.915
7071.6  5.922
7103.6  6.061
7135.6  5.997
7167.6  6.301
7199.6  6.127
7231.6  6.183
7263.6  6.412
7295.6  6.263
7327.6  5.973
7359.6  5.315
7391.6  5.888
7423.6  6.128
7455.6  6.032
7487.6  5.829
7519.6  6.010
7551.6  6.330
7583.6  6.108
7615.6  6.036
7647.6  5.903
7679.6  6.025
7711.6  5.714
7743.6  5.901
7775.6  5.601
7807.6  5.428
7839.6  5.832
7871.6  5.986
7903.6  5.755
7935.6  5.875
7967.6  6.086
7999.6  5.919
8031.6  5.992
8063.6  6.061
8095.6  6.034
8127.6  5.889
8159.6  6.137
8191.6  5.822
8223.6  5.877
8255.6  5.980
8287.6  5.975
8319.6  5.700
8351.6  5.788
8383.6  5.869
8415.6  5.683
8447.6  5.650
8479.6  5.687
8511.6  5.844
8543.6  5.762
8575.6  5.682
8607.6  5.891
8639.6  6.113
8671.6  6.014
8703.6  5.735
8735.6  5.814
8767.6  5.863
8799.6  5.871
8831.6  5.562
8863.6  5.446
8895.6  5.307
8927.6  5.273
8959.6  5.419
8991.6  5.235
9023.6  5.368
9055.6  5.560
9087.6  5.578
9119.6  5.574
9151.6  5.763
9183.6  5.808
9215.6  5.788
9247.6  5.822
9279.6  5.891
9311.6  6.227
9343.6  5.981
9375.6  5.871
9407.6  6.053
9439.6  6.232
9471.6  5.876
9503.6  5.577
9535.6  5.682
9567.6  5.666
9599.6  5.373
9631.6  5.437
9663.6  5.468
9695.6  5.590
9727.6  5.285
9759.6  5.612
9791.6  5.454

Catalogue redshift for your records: 0.25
